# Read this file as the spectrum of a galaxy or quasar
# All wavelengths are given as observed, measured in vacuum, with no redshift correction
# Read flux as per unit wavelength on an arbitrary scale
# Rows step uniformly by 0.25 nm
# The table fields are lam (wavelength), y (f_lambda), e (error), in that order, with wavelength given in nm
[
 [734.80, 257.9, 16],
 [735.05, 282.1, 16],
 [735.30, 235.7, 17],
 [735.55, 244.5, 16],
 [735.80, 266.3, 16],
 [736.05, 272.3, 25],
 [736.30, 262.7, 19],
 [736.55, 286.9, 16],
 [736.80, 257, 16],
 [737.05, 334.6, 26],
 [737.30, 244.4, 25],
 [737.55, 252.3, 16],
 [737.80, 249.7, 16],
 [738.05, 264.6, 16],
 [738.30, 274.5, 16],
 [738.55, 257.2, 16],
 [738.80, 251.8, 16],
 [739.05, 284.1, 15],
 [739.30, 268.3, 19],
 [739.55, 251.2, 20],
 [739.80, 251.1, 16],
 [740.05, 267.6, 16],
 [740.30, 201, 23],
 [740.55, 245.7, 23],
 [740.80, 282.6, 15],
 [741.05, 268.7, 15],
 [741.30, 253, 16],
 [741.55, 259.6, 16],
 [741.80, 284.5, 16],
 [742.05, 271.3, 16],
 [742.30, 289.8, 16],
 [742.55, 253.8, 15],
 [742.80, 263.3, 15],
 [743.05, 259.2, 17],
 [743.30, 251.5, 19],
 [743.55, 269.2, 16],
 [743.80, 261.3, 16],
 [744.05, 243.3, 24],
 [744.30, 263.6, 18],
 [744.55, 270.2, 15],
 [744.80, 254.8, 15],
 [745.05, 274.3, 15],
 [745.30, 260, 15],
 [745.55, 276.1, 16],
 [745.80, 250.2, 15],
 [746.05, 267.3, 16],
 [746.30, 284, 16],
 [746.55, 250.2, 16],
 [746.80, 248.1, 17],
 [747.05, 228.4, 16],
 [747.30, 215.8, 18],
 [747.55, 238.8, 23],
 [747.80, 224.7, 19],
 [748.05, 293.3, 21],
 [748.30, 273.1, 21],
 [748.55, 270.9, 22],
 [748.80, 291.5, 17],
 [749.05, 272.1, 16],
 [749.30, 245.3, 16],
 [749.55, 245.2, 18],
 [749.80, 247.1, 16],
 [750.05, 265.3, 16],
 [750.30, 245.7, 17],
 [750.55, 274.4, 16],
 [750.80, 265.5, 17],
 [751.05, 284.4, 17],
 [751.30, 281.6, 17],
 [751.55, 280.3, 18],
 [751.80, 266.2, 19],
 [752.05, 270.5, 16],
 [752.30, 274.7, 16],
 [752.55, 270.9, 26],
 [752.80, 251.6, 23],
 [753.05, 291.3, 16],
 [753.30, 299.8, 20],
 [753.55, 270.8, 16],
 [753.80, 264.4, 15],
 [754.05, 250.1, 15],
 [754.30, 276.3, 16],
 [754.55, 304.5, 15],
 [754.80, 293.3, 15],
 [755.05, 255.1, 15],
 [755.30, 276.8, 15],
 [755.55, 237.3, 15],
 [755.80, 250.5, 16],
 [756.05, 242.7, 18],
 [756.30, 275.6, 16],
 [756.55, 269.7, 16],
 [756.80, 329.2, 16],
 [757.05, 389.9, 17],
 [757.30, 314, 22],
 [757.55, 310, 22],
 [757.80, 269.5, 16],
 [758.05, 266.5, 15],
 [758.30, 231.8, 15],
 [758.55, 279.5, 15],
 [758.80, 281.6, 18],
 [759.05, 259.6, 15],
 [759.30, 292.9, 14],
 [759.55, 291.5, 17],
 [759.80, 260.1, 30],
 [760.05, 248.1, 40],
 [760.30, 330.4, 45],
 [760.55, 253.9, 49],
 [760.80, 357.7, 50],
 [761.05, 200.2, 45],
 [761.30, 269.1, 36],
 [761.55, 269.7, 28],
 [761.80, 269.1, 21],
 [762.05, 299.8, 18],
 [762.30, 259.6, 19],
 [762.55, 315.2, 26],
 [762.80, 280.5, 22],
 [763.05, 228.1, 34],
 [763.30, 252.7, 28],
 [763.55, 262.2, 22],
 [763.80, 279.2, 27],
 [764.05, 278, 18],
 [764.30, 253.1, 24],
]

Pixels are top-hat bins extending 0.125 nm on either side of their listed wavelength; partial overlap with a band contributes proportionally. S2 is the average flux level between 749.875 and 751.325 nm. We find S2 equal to 268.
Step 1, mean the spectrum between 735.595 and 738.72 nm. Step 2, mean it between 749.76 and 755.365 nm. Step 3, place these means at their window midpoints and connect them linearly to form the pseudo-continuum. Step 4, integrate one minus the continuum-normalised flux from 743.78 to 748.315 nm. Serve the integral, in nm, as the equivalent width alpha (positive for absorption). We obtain 0.24 nm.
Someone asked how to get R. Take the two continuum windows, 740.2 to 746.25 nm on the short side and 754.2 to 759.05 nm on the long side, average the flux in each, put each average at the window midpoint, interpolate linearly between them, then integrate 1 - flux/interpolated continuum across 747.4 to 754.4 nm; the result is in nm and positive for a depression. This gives 0.15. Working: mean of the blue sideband 262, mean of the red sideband 281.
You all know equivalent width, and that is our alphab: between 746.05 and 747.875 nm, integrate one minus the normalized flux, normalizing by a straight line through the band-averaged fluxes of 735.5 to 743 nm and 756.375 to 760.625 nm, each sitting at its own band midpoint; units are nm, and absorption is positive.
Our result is 0.20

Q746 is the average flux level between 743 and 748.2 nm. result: 256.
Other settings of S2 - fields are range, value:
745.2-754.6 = 265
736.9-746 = 263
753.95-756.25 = 266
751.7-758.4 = 278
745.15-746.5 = 267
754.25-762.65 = 280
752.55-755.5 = 275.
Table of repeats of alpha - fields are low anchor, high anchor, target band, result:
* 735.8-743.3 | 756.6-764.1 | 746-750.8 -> 0.252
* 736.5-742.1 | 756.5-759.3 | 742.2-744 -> 0.041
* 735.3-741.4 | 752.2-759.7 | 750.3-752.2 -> 0.011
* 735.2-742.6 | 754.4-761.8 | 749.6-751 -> 0.065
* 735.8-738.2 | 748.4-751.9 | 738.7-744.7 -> 0.164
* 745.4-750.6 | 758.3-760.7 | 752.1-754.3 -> -0.051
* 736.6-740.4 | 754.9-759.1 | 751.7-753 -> 0.031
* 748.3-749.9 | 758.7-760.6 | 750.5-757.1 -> -0.162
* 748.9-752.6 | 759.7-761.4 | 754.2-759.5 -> -0.198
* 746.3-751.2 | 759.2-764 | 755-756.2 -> 0.063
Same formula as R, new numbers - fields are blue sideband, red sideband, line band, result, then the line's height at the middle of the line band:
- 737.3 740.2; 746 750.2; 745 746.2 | -0.04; 257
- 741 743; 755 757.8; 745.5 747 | 0.07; 273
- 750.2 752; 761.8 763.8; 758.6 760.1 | -0.01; 272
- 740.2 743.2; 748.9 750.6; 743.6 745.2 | -0.01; 260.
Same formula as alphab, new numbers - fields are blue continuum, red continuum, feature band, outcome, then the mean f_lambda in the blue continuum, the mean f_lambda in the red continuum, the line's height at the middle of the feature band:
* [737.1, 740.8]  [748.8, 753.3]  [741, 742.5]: -0.062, 257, 268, 260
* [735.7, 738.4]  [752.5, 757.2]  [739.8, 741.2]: 0.095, 270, 279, 271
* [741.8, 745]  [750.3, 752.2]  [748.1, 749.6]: 0.007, 264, 273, 270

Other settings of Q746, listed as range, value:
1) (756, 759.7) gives 288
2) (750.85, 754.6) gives 275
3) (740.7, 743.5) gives 267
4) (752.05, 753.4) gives 277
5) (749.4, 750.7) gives 256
